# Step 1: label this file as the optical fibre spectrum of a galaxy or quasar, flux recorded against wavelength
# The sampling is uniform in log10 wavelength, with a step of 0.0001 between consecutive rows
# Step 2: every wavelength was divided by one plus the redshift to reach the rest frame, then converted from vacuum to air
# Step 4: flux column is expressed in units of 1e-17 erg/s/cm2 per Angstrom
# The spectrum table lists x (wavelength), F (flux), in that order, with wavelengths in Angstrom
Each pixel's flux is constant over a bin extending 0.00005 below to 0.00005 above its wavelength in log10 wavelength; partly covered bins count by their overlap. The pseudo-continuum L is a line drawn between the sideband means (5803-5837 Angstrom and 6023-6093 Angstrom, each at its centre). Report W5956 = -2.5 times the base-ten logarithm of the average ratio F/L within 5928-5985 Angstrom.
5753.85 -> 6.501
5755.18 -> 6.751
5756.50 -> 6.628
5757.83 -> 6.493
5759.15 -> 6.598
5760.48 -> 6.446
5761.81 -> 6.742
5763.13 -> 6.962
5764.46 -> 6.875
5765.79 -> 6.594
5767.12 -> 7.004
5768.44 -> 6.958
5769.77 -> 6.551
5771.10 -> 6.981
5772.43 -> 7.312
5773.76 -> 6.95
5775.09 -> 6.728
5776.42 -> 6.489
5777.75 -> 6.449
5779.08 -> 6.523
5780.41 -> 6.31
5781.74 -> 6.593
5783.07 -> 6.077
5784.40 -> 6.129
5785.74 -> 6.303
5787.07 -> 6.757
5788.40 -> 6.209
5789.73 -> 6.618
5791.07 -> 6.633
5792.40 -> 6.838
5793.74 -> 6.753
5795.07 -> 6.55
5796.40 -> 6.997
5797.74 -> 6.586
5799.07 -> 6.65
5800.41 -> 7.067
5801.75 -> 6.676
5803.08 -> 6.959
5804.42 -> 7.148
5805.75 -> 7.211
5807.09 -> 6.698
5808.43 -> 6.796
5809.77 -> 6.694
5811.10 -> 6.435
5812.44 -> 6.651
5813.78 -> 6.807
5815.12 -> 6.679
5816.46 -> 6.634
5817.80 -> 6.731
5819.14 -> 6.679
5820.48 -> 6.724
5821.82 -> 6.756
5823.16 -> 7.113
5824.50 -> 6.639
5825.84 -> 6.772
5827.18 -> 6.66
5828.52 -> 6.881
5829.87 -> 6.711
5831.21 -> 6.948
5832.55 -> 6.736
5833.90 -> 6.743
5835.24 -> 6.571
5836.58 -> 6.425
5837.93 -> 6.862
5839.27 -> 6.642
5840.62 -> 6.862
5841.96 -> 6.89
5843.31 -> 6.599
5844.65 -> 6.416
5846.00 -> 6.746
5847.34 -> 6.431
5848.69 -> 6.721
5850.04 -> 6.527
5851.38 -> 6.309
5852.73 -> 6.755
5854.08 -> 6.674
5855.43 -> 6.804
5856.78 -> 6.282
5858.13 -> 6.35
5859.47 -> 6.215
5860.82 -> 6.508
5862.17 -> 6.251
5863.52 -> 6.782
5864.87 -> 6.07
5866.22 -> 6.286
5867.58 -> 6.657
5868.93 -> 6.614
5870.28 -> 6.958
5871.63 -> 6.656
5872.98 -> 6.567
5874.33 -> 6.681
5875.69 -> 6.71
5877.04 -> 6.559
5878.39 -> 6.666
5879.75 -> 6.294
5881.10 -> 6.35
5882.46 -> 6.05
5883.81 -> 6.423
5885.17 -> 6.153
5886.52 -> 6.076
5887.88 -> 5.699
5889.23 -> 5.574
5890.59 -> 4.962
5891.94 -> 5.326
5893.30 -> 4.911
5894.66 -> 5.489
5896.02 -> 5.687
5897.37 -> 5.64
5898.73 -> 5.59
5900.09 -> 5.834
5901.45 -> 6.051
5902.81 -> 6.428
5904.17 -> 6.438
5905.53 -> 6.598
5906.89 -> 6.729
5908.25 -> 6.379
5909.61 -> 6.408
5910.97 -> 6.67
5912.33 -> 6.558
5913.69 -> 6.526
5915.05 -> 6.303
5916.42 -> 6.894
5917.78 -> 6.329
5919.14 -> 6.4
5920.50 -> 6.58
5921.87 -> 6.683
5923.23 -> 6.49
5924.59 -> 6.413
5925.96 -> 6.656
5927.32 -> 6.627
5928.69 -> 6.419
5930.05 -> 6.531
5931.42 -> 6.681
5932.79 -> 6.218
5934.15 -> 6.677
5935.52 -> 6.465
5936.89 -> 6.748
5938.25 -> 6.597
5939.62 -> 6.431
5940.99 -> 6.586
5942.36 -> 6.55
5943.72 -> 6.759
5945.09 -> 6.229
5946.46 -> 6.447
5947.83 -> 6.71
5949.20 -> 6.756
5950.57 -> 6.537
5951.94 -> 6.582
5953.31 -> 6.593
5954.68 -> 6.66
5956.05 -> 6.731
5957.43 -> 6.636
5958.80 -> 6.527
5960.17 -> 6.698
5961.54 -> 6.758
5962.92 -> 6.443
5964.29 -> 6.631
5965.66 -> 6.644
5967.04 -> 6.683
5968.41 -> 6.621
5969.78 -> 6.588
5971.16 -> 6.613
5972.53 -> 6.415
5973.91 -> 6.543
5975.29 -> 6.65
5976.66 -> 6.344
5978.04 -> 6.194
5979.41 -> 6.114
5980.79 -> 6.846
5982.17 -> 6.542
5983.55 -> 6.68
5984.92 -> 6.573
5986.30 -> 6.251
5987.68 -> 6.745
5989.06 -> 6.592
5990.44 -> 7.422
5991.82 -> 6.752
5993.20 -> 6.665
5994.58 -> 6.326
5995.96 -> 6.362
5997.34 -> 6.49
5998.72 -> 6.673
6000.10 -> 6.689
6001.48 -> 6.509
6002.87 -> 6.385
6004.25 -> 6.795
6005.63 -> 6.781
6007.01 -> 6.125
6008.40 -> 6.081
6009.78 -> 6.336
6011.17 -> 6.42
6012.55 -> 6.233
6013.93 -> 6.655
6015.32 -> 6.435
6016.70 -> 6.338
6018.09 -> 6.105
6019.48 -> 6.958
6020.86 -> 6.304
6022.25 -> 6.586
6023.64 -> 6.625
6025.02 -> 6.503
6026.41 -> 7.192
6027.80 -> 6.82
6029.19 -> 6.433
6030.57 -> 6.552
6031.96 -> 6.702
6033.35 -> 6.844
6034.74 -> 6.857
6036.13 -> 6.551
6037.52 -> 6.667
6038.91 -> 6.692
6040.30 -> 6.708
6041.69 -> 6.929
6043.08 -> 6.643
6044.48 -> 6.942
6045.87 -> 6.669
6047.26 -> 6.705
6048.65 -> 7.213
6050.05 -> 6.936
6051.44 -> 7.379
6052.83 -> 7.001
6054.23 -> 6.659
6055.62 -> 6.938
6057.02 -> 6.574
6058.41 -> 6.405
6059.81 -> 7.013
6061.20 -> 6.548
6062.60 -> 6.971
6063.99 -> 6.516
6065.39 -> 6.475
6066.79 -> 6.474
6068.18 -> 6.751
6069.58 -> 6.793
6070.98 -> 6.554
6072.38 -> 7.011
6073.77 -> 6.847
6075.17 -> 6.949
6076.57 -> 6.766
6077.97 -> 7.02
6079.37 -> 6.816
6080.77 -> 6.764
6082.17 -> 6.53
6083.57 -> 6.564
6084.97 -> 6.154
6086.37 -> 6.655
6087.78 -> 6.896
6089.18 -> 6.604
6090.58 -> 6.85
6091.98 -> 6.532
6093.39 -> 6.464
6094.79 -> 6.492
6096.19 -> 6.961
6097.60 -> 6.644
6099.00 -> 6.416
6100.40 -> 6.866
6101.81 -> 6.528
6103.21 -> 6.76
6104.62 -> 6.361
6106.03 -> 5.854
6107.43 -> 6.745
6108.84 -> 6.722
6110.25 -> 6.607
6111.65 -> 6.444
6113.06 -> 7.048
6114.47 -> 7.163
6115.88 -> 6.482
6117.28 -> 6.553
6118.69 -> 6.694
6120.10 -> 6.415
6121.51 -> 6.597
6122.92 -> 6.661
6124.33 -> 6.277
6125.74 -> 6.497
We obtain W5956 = 0.031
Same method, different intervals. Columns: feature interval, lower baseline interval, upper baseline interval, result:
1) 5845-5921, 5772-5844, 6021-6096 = 0.07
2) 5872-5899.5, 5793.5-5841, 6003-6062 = 0.13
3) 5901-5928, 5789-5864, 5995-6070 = 0.03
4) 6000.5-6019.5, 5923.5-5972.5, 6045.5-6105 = 0.04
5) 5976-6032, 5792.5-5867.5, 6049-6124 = 0.02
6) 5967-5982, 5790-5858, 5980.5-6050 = 0.02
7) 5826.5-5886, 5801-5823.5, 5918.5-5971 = 0.02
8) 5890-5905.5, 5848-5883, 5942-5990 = 0.15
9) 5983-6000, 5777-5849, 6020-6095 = 0.01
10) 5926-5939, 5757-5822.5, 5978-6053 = 0.02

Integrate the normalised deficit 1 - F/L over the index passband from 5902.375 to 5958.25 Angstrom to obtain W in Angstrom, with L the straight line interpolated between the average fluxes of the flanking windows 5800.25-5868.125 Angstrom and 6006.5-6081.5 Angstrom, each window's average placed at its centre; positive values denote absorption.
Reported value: 1.0 Angstrom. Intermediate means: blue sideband 6.67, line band 6.55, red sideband 6.69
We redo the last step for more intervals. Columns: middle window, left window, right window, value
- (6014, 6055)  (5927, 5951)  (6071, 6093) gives -0.4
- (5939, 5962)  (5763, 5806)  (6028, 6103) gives 0.4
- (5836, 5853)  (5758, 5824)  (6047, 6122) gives 0.2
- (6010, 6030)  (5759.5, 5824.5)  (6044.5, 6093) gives 0.6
